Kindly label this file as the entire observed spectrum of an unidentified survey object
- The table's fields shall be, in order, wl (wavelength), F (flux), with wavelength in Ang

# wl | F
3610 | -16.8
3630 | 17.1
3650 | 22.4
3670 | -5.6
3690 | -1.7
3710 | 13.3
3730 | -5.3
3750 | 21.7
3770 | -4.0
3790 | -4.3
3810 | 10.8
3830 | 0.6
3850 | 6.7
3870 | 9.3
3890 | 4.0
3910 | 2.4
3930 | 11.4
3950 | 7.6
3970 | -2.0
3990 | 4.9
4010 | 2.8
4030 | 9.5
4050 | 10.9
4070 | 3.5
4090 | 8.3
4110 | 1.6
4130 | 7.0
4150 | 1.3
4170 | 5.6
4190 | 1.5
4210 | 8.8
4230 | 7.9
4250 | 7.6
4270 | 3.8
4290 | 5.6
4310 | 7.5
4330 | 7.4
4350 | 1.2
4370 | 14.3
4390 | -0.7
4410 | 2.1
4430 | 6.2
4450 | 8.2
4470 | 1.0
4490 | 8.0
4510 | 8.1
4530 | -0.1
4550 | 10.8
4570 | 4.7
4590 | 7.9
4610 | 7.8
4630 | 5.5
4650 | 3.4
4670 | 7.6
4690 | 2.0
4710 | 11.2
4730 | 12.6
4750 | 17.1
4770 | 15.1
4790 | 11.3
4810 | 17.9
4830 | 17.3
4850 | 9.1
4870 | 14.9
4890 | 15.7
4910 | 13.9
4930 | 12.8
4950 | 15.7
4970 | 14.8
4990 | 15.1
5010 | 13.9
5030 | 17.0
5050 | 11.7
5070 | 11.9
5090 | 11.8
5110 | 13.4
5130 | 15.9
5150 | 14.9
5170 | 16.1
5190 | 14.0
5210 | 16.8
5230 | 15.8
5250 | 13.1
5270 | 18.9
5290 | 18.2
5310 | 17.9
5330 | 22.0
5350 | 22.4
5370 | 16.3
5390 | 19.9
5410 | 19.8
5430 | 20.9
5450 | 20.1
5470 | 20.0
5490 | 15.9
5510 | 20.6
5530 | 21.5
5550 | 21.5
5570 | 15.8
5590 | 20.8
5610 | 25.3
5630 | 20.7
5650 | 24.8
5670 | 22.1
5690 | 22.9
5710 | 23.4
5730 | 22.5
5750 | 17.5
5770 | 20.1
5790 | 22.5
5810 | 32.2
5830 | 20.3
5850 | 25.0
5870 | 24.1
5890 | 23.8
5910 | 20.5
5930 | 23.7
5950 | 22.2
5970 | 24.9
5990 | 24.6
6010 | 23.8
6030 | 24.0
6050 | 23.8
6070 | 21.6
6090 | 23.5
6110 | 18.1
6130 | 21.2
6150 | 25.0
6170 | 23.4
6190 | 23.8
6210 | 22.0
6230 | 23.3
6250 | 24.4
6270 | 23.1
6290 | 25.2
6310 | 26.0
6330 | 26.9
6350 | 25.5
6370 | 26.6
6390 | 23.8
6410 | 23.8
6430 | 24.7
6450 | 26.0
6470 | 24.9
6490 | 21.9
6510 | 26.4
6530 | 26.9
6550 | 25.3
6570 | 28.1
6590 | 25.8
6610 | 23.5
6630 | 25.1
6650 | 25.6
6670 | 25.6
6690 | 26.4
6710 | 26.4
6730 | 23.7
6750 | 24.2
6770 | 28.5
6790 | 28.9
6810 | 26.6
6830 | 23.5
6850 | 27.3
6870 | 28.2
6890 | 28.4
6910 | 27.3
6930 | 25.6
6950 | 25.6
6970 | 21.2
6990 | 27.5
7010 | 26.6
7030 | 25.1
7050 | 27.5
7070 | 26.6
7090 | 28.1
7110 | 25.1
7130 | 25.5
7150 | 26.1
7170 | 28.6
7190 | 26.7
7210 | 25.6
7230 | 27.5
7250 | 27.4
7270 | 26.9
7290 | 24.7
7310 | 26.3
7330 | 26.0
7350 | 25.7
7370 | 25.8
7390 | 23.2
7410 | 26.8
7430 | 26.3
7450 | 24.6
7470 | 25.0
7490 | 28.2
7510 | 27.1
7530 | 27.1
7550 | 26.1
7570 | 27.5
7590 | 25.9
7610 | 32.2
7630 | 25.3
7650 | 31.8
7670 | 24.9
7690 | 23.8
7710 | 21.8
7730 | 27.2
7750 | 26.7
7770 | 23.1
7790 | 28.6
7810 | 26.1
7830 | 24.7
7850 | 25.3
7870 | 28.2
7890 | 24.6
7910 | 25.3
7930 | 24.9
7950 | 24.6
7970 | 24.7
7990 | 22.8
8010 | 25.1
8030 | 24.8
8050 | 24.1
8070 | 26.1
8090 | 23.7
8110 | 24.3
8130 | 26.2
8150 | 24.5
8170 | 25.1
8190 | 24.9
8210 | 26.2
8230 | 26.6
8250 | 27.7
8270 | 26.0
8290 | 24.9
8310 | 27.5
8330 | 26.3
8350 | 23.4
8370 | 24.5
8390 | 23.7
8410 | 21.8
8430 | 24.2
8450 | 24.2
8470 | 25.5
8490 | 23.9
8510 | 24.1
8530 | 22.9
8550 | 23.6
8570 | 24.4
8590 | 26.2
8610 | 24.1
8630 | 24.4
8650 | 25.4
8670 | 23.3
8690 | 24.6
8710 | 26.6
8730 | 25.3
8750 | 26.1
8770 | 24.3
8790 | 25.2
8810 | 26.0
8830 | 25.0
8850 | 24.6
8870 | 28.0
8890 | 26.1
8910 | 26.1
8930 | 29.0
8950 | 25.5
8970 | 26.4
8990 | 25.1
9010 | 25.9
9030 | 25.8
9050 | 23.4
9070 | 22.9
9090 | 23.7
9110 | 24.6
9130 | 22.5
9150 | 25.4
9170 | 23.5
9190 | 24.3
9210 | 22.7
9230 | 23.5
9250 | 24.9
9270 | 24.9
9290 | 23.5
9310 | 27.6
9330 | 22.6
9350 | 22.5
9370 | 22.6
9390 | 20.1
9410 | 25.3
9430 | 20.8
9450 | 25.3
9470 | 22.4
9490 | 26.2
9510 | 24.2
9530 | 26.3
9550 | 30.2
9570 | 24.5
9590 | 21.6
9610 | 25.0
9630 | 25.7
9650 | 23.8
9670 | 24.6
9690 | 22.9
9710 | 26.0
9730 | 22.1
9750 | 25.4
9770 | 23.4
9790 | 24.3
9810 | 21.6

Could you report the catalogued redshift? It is 0.18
